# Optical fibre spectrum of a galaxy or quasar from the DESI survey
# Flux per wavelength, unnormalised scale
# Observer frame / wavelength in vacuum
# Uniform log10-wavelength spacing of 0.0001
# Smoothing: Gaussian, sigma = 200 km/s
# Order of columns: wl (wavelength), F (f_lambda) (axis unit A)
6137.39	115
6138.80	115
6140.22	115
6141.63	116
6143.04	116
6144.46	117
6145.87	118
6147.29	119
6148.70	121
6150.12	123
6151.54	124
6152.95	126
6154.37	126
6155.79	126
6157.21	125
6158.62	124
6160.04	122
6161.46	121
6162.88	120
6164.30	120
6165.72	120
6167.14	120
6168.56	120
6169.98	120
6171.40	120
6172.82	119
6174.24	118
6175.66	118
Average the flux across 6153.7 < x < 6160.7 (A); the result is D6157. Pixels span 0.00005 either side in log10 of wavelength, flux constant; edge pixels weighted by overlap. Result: 125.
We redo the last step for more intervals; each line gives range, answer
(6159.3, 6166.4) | 121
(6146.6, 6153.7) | 123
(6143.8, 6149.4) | 119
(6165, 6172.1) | 120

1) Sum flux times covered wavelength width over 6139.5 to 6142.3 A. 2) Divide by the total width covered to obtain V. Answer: 115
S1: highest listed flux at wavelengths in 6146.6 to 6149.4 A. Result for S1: 121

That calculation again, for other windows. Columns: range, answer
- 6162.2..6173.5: 120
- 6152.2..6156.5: 126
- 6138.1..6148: 119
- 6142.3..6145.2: 117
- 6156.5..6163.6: 125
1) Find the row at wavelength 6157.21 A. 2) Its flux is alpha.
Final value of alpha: 125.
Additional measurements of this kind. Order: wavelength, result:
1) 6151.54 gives 124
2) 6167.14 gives 120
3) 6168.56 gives 120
